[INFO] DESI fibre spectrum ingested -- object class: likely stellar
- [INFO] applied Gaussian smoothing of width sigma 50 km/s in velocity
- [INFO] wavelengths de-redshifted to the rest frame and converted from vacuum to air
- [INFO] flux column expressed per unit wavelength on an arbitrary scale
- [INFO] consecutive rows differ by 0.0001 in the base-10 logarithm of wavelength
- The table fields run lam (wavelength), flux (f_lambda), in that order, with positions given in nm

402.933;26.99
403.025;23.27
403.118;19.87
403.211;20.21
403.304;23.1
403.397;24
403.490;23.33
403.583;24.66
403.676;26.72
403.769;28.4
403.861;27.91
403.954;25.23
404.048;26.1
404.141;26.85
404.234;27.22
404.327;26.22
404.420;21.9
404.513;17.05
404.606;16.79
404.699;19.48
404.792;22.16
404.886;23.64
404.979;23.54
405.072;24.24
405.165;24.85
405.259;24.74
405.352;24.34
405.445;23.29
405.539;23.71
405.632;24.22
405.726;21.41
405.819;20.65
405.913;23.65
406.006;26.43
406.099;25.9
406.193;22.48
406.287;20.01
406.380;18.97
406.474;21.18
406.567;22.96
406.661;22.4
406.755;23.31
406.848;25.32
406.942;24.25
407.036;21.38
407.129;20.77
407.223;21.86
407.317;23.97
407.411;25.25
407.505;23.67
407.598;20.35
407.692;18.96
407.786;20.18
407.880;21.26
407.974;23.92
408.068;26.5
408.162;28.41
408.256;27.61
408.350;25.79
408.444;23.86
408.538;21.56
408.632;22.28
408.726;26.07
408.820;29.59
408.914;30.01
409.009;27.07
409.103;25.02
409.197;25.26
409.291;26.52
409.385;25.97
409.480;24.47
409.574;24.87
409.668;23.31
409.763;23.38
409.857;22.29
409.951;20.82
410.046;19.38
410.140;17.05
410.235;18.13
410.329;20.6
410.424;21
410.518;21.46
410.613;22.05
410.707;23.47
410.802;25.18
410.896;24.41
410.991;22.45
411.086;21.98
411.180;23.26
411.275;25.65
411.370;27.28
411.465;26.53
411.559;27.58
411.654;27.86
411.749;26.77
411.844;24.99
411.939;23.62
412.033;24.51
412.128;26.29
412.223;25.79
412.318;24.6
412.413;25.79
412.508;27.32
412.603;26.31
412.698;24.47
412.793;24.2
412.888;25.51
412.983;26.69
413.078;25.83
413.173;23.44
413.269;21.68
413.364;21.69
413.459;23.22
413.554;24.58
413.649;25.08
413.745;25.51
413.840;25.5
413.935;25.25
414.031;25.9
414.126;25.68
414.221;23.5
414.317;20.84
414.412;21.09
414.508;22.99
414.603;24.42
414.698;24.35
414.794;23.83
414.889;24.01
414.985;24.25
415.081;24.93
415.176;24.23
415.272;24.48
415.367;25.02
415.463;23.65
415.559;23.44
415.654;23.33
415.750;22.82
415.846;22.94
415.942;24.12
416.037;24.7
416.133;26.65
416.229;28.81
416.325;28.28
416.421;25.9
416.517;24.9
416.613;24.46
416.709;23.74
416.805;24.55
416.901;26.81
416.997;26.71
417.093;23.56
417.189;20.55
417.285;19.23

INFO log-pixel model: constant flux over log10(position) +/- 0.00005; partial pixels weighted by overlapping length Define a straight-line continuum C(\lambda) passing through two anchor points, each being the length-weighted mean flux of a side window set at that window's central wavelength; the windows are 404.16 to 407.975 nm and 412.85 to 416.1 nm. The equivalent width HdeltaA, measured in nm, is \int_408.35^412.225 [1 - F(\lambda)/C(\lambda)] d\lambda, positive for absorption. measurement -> -0.13 nm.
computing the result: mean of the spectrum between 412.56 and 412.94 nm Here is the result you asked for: 25.1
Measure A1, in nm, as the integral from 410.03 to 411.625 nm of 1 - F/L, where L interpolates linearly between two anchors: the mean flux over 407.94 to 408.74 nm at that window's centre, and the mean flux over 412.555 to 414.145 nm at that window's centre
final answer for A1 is 0.13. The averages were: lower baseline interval 25.1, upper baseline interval 24.7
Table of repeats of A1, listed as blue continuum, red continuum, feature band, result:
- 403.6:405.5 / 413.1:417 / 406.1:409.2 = 0.06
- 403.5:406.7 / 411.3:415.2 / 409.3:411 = 0.14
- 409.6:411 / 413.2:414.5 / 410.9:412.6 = -0.22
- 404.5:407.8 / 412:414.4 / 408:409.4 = -0.17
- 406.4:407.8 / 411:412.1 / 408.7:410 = -0.08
